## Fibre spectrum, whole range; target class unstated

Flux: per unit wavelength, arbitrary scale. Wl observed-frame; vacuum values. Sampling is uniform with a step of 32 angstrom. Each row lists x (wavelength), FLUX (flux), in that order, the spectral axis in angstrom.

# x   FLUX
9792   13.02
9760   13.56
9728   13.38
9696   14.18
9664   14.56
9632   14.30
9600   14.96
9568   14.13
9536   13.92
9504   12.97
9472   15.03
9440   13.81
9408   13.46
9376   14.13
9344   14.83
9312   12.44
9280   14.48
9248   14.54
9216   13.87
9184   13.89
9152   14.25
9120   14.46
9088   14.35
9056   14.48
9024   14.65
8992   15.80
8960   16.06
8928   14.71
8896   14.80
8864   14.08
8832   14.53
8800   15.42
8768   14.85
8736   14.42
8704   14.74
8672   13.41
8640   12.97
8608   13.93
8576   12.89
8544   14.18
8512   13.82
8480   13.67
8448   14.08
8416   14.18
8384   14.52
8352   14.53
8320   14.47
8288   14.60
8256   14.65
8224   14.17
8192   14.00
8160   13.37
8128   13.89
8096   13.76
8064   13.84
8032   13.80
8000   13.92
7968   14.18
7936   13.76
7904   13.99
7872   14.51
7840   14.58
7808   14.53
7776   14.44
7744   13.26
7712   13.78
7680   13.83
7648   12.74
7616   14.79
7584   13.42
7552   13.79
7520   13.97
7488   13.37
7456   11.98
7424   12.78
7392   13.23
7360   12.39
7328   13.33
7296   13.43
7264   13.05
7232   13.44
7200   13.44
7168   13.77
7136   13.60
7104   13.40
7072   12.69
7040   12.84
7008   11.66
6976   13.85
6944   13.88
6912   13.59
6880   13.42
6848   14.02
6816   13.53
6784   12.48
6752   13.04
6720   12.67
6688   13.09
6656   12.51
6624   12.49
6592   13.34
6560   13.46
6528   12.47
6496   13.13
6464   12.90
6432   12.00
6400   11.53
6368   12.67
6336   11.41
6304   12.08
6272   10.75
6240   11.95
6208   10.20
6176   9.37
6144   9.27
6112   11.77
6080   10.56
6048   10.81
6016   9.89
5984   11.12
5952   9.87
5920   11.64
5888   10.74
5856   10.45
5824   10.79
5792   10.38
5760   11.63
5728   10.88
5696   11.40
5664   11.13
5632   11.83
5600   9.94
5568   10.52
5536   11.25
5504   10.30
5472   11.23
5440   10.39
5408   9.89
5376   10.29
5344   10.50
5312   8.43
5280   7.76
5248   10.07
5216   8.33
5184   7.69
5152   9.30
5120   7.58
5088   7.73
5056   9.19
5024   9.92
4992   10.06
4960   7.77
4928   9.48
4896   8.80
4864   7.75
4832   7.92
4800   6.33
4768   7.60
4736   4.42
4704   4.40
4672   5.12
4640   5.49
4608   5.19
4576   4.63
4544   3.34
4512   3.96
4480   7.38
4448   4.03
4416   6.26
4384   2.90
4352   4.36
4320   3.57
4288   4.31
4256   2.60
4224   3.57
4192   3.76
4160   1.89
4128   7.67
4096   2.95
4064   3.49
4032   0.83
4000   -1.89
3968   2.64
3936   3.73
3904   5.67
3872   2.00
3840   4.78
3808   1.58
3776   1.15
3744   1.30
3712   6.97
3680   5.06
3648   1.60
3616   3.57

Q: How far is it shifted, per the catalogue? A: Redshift 0.188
